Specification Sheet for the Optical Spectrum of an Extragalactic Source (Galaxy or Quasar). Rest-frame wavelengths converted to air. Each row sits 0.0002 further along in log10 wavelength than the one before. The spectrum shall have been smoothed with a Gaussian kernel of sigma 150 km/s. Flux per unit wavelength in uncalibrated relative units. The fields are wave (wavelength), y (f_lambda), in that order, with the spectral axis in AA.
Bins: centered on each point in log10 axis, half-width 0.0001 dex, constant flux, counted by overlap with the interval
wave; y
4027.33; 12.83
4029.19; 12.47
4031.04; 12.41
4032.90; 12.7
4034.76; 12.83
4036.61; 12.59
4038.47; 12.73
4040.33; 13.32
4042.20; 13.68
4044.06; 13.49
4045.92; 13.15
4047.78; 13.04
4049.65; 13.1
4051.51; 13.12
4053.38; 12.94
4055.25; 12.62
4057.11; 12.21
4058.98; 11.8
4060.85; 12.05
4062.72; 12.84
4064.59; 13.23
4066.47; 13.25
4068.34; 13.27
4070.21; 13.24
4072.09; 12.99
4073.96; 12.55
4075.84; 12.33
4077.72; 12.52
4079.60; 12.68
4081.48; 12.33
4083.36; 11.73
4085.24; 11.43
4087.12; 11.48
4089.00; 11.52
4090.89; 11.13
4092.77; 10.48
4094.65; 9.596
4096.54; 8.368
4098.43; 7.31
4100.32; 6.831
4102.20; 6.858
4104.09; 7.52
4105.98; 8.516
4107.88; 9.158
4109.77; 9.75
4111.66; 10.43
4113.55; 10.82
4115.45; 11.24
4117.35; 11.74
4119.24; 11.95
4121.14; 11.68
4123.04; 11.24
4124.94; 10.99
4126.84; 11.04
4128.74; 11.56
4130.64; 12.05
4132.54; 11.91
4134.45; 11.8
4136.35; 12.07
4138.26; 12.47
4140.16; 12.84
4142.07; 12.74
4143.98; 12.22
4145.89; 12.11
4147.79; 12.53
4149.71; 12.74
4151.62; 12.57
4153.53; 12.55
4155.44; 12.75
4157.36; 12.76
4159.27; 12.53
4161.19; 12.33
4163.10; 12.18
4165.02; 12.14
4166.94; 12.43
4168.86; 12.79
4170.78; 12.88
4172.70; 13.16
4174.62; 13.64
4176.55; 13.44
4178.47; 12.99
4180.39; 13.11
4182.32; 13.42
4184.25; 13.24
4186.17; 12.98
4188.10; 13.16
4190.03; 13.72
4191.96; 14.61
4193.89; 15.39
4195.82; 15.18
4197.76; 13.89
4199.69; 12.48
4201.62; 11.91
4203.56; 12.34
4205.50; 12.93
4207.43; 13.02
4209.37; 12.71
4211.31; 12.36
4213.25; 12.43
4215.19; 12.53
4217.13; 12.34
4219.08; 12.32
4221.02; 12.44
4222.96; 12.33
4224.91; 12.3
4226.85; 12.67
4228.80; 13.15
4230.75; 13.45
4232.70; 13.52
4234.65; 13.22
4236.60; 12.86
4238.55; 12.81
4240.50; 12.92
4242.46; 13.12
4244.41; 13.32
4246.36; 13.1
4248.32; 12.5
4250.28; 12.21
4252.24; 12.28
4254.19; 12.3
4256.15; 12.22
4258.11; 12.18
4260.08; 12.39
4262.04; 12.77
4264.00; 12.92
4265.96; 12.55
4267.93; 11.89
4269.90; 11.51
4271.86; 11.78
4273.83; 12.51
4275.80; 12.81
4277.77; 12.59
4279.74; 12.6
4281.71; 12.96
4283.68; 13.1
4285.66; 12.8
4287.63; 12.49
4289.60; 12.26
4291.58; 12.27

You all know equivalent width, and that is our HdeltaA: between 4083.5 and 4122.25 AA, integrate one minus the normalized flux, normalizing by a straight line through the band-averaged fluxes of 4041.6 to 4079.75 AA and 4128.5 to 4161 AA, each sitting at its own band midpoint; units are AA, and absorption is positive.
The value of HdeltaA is 8.2 AA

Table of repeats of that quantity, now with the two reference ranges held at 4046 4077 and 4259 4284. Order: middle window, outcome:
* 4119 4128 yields 1.0 AA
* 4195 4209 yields -0.5 AA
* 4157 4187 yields -0.6 AA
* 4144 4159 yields 0.1 AA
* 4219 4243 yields -0.6 AA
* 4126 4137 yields 0.8 AA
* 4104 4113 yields 2.4 AA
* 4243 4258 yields -0.1 AA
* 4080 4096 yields 2.0 AA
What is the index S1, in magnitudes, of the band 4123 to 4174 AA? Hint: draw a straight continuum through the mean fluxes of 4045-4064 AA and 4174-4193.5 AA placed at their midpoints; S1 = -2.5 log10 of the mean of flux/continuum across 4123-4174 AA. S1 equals 0.08 mag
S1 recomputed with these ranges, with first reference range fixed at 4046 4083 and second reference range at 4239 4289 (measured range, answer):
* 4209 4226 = 0.016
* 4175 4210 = -0.063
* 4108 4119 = 0.180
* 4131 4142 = 0.037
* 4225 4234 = -0.044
